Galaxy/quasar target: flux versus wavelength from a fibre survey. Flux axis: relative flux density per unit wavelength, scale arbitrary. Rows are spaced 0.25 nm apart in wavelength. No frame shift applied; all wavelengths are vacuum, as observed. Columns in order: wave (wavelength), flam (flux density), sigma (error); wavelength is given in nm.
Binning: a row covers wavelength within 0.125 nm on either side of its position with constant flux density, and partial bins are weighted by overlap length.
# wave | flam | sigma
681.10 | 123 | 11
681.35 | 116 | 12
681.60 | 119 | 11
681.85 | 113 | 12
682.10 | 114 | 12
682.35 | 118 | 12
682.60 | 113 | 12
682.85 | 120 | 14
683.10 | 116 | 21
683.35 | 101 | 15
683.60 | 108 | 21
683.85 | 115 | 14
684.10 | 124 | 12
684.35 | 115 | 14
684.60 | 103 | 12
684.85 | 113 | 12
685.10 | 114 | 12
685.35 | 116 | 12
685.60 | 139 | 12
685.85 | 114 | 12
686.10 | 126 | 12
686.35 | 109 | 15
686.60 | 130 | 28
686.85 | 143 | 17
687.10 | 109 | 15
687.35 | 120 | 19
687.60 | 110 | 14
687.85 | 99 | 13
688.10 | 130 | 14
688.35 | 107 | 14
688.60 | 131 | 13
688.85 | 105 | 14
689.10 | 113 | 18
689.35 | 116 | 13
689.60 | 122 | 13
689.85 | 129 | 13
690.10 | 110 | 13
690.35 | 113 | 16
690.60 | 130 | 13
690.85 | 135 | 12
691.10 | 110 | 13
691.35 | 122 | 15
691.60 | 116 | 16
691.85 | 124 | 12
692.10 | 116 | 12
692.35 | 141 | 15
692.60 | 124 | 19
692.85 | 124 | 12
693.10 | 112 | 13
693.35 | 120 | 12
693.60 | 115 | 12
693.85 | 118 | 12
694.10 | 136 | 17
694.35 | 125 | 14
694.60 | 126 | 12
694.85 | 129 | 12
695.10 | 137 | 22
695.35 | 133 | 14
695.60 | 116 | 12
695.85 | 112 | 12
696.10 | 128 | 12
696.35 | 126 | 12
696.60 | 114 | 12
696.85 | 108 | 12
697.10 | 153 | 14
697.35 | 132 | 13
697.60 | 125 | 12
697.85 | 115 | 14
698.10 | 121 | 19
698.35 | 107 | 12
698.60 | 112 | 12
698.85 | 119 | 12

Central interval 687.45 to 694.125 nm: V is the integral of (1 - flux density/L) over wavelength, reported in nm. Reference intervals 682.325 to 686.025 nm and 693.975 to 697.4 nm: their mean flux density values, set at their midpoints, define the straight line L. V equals 0.14 nm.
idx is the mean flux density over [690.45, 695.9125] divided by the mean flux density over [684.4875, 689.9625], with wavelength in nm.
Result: 1.05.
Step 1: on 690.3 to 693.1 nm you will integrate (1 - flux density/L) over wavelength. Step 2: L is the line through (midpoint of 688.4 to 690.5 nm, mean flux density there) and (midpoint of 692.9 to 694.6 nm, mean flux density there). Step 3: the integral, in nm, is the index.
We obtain -0.083 nm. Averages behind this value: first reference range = 117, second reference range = 122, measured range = 123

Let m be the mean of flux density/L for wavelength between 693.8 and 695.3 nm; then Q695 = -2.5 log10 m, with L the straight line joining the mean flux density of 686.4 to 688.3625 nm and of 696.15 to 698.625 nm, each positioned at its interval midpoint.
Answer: -0.07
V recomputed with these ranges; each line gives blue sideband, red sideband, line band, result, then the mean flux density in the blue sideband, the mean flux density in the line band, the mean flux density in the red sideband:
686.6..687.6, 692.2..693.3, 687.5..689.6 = 0.15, 123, 114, 125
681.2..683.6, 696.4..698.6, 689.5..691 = -0.06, 114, 123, 121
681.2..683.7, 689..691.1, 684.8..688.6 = -0.05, 114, 119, 120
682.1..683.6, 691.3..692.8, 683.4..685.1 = 0.03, 113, 113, 124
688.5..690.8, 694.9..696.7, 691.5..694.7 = -0.03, 119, 123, 124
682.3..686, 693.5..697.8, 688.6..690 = 0.02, 115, 118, 125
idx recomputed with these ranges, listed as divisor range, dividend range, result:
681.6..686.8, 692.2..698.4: 1.06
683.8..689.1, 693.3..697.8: 1.06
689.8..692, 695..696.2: 1.04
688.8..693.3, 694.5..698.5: 1.03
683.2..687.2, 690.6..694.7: 1.05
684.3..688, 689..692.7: 1.03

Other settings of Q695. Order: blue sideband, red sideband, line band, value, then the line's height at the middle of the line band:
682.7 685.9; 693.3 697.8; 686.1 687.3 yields -0.05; 117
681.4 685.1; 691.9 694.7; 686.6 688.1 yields -0.01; 118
